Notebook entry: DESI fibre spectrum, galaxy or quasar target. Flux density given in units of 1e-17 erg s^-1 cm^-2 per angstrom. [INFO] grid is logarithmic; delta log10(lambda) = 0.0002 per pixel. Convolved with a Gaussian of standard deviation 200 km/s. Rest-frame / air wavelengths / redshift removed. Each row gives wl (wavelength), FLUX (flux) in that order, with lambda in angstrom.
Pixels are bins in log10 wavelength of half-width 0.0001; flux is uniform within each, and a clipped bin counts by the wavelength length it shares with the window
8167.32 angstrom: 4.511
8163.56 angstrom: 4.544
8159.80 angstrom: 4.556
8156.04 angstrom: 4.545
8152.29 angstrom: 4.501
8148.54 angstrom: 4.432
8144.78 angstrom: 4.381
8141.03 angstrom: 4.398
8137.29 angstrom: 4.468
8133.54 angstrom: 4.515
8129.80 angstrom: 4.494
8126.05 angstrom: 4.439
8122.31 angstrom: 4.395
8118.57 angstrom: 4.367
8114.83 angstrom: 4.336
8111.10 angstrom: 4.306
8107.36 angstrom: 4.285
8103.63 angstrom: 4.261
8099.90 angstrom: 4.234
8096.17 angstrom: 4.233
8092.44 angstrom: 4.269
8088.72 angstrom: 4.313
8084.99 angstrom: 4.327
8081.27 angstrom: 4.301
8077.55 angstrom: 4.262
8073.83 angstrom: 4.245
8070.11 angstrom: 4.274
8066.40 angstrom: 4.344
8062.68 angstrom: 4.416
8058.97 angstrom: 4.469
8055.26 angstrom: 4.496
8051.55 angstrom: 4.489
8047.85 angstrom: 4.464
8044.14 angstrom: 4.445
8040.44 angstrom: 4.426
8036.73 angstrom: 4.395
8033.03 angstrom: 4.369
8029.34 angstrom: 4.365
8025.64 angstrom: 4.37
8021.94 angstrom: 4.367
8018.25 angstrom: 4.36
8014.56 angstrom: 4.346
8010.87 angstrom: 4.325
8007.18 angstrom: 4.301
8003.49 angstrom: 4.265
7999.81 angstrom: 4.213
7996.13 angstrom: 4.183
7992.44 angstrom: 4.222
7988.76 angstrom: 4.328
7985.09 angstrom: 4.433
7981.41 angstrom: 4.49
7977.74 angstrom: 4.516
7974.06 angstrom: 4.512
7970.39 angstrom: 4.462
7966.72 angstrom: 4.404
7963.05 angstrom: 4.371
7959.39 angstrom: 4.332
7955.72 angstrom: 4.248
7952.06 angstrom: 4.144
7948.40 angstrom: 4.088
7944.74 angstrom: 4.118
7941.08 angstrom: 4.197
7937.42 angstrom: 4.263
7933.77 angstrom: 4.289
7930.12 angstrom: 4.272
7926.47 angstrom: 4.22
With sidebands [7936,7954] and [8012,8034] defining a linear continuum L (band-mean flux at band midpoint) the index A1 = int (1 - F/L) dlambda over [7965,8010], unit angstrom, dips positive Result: -1.0 angstrom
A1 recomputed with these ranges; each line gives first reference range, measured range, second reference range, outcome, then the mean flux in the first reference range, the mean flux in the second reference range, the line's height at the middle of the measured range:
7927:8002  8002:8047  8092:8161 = -0.29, 4.3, 4.39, 4.34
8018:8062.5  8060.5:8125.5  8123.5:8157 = 1.96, 4.42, 4.46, 4.44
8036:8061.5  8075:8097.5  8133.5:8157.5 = 0.87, 4.46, 4.46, 4.46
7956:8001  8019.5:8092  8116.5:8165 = 0.67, 4.37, 4.46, 4.41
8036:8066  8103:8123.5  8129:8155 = 0.59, 4.45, 4.46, 4.45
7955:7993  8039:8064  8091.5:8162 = -0.35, 4.4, 4.39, 4.4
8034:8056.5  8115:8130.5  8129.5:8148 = 0.13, 4.45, 4.45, 4.45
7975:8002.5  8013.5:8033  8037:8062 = 0.20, 4.34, 4.46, 4.41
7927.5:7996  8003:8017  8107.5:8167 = 0.10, 4.31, 4.44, 4.35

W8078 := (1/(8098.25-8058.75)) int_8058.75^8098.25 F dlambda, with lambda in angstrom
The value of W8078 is 4.31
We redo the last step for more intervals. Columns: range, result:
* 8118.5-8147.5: 4.44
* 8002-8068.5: 4.39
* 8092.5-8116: 4.27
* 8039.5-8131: 4.35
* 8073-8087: 4.29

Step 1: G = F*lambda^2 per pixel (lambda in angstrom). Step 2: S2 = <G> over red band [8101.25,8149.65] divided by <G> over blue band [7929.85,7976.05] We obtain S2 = 1.07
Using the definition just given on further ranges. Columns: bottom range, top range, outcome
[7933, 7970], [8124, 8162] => 1.10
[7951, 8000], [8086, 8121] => 1.02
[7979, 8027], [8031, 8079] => 1.03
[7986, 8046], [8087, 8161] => 1.04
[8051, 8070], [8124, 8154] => 1.03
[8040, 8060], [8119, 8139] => 1.02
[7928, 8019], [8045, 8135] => 1.04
